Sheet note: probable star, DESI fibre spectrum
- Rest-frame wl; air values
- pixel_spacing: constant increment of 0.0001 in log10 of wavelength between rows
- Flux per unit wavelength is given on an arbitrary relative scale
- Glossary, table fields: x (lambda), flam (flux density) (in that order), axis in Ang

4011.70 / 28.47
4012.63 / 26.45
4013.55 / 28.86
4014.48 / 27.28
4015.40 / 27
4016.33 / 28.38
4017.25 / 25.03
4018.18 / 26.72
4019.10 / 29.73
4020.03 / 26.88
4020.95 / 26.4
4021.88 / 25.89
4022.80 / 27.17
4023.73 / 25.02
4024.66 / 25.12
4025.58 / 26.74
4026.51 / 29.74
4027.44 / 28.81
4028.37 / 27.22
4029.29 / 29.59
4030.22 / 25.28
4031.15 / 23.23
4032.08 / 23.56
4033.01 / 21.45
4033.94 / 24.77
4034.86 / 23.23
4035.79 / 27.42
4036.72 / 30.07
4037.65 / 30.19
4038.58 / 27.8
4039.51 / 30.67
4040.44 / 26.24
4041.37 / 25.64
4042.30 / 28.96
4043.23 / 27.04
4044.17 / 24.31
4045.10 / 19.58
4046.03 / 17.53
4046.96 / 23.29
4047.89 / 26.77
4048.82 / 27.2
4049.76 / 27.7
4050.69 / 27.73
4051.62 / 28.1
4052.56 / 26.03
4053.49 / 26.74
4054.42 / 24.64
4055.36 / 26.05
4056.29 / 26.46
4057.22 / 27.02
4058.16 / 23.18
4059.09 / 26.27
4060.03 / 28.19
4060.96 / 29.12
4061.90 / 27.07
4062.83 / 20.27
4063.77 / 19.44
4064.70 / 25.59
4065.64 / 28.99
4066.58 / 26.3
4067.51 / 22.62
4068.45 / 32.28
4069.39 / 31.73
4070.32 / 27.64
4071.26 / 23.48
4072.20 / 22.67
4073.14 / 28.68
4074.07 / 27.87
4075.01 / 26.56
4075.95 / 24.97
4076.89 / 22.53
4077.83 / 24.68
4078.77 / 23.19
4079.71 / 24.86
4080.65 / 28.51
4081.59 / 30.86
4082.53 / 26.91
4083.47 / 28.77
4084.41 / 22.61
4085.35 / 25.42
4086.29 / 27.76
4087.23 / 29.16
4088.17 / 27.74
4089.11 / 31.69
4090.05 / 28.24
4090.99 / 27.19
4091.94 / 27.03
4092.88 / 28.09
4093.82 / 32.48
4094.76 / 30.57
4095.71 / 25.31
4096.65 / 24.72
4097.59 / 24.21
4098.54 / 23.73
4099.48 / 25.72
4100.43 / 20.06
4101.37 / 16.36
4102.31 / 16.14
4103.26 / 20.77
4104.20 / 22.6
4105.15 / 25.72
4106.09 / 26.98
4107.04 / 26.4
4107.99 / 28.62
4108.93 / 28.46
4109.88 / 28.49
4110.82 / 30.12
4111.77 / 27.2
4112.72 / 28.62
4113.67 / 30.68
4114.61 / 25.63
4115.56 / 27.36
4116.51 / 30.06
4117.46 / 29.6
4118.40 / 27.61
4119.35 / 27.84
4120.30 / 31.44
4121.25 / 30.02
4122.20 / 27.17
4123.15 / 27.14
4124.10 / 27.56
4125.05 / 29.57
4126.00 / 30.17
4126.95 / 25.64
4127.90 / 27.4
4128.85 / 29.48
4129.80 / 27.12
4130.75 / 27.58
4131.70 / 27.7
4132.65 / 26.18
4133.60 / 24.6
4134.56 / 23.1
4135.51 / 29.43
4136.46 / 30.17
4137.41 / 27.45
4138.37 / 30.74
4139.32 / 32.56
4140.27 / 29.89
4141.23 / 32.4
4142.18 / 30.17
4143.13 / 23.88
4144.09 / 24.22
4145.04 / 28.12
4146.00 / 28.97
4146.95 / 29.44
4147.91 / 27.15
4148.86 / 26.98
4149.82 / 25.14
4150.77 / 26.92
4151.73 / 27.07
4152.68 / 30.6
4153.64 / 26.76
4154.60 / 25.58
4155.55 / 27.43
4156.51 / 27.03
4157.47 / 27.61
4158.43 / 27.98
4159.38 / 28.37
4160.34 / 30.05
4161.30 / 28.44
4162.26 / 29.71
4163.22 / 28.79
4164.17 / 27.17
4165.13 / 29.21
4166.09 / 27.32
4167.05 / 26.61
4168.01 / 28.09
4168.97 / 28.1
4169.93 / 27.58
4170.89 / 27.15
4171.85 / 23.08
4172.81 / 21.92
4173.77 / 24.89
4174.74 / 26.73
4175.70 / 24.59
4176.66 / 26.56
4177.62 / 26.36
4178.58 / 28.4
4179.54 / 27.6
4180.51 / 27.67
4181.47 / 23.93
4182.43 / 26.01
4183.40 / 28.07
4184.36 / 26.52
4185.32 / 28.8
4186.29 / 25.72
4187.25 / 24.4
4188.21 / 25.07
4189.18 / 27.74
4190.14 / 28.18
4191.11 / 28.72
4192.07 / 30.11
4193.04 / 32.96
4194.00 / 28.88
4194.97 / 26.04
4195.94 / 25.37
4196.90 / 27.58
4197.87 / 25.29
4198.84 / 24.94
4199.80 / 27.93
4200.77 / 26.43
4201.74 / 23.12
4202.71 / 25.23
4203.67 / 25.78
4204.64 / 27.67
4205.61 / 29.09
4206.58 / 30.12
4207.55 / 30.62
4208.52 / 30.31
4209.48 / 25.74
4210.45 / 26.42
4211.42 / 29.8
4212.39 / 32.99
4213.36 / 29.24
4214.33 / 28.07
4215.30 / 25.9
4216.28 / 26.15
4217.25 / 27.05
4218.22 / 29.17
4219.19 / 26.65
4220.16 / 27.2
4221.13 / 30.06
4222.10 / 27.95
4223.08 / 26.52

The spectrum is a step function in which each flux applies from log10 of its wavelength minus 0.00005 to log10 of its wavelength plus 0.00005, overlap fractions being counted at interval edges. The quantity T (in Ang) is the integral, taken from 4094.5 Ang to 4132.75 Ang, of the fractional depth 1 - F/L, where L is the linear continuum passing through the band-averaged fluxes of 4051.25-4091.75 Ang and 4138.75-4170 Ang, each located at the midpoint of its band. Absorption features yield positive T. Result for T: 0.9 Ang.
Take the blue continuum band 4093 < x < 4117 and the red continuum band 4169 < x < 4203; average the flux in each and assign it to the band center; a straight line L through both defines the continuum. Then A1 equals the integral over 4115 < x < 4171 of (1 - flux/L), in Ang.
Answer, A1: -3.9 Ang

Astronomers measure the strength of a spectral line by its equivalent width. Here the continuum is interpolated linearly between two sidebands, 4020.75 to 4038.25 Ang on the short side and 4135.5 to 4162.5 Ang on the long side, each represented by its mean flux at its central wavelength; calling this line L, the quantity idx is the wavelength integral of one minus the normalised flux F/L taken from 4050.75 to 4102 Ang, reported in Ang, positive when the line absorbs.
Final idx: 1.70 Ang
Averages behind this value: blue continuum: 26.4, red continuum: 28.3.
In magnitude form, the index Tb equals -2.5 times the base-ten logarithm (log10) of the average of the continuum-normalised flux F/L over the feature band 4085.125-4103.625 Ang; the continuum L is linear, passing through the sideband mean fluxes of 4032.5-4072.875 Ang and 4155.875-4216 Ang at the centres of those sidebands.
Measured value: 0.03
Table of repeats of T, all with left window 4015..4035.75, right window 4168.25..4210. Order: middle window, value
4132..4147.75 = -0.86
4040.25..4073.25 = 0.70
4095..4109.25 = 1.49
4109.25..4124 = -1.08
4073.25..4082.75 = 0.11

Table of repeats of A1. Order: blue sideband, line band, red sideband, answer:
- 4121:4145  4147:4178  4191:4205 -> 0.51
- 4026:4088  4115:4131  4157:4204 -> -1.06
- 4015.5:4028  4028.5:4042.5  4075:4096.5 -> 0.29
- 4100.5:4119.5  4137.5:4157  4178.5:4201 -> -1.05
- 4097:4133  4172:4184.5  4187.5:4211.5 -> 0.59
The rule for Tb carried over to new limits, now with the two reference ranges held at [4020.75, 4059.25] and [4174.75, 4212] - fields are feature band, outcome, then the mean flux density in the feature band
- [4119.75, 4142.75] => -0.069 mag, 28.5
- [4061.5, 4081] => 0.026 mag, 25.7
